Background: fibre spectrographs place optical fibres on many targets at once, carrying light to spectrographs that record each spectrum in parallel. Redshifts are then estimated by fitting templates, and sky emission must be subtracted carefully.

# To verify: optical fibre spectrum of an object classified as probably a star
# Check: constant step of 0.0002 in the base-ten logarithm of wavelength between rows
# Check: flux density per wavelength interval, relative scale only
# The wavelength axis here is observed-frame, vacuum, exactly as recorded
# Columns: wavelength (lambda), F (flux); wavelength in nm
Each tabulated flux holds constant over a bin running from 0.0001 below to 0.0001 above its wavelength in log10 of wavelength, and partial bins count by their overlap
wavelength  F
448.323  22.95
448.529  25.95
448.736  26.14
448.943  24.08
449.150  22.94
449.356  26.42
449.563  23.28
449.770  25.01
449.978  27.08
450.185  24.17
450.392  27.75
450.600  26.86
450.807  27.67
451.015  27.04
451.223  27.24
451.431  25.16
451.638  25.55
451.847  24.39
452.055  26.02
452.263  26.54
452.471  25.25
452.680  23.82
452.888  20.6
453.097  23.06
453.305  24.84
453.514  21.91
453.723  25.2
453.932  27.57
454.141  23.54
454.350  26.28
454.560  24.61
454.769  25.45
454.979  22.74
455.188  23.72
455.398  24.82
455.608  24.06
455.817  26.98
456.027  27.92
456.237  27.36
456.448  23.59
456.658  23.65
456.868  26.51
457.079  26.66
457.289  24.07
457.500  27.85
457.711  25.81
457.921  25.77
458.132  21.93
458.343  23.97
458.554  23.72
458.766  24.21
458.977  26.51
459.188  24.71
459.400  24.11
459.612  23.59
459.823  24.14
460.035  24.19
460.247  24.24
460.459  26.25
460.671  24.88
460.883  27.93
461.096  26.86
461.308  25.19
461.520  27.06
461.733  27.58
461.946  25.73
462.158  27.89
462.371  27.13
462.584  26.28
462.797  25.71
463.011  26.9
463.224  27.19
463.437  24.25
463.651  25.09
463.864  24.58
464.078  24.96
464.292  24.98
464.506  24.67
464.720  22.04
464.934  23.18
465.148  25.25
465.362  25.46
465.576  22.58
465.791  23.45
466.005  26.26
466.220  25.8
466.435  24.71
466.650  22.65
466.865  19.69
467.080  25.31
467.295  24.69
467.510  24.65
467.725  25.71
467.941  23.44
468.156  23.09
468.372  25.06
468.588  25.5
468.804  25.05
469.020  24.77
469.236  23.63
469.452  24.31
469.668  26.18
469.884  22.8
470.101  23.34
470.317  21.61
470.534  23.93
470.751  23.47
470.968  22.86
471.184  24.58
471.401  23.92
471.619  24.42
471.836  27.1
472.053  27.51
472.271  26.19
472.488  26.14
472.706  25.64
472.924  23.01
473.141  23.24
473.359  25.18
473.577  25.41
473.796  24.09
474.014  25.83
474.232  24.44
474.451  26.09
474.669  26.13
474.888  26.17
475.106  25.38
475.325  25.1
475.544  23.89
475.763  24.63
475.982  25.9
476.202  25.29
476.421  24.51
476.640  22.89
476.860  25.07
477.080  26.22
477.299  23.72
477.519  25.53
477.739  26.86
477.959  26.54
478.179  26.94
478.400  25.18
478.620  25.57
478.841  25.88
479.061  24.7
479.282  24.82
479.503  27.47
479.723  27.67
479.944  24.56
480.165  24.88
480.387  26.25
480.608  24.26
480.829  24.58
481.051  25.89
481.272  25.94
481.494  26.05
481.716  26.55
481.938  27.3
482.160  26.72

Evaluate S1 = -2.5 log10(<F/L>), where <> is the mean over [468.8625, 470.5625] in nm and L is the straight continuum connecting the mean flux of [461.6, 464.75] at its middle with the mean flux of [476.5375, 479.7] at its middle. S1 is 0.08 mag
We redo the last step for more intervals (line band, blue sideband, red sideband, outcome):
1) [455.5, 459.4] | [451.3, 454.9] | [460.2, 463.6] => 0.010 mag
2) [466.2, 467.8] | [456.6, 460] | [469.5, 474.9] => 0.033 mag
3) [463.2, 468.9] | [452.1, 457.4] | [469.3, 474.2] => 0.013 mag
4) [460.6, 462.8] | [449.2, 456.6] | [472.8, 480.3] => -0.059 mag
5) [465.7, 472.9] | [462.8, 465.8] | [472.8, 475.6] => 0.016 mag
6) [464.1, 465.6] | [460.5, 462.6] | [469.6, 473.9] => 0.078 mag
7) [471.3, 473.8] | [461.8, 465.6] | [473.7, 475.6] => 0.004 mag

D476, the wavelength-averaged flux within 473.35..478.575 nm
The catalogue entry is 25.3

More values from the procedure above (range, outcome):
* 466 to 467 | 23.6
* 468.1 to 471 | 24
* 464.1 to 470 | 24.3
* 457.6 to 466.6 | 25.1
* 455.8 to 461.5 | 25.3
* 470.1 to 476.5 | 24.9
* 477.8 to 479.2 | 25.8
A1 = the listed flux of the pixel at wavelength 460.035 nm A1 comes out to 24.19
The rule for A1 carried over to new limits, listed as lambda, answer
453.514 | 21.91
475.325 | 25.1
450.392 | 27.75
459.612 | 23.59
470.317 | 21.61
